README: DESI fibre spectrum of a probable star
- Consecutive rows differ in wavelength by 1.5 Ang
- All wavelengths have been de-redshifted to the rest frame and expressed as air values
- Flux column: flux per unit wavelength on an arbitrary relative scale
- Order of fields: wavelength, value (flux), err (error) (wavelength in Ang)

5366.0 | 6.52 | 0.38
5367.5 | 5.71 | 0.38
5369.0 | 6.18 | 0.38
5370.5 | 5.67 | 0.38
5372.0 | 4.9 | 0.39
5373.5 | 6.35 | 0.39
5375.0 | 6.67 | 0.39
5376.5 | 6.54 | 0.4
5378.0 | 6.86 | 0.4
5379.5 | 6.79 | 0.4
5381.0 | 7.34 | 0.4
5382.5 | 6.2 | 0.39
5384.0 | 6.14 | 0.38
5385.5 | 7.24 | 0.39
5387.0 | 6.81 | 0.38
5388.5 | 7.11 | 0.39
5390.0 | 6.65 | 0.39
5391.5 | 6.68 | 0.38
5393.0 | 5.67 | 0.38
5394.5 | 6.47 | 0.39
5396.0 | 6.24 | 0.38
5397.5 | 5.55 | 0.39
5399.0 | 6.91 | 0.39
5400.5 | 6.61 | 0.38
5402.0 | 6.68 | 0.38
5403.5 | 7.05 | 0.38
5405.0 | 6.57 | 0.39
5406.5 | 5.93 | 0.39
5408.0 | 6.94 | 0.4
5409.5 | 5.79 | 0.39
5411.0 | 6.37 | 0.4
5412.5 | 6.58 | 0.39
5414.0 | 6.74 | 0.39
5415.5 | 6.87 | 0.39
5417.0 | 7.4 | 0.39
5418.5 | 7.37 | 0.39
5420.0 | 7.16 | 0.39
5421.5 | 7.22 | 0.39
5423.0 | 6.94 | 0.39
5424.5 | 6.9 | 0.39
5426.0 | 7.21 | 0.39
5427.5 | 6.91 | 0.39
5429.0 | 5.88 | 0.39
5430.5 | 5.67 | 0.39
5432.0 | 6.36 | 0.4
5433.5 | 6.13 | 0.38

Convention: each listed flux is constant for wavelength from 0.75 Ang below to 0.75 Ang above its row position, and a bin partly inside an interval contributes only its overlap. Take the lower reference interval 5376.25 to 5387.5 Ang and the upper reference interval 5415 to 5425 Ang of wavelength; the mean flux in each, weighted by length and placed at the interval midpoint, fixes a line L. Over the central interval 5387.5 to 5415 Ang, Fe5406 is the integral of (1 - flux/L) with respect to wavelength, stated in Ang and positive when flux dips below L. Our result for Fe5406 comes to 1.83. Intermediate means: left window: 6.75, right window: 7.13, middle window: 6.48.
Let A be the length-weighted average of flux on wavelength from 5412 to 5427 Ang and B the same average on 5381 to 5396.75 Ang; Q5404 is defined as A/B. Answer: 1.07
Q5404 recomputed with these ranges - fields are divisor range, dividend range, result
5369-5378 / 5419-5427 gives 1.16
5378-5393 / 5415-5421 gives 1.07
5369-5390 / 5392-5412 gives 0.98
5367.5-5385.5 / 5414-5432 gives 1.08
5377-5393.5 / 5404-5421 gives 1.00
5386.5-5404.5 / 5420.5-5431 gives 1.03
